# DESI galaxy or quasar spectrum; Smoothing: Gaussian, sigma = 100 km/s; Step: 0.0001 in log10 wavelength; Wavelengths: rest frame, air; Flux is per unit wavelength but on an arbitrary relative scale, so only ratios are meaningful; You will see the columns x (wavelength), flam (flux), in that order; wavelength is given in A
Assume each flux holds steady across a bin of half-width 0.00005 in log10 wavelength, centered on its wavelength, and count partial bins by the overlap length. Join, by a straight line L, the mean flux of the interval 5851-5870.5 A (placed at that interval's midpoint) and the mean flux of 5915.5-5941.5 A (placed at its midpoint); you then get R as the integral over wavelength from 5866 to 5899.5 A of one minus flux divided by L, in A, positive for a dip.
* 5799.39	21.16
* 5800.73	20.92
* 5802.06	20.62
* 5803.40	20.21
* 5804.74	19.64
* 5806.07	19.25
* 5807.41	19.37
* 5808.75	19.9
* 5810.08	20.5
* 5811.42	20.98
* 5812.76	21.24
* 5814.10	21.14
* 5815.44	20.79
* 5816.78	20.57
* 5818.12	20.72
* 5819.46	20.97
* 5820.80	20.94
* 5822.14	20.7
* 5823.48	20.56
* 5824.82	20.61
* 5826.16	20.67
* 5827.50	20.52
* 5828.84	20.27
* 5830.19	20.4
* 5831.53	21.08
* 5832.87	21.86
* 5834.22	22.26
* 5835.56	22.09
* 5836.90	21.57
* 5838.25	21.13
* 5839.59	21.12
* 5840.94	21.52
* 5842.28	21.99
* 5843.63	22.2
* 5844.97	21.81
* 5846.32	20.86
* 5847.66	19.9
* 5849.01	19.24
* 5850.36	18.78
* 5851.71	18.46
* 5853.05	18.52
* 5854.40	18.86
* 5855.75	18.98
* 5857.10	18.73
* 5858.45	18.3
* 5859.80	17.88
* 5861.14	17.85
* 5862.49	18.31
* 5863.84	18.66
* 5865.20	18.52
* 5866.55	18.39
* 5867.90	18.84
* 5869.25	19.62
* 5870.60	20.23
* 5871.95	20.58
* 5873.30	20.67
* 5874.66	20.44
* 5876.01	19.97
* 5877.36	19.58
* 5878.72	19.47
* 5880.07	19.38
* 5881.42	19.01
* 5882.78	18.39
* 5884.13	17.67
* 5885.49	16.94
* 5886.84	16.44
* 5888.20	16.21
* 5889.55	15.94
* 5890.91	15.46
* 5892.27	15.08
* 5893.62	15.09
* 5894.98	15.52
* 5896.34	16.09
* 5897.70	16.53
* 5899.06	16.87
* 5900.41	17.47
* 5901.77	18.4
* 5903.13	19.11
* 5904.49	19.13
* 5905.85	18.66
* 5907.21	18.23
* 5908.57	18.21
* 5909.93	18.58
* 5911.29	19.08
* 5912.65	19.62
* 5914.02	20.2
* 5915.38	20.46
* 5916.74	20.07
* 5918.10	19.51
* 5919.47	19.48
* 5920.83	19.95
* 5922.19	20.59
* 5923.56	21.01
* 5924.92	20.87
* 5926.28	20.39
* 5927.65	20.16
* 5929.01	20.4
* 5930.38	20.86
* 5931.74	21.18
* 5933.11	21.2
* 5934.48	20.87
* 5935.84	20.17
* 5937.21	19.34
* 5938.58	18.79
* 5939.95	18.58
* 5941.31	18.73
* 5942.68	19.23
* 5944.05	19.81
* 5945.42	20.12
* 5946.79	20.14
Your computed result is 2.0 A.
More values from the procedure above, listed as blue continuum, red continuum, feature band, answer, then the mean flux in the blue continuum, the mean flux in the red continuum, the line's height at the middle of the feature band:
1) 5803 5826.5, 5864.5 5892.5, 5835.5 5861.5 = -0.7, 20.5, 18.5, 19.4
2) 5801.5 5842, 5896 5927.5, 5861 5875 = 0.4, 20.8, 19.1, 19.9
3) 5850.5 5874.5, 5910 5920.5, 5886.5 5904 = 2.6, 18.9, 19.7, 19.4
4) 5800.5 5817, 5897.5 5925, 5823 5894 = 1.5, 20.4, 19.2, 19.8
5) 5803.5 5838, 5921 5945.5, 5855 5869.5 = 1.4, 20.7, 20.1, 20.5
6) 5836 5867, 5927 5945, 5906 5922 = 0.4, 19.7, 19.9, 19.9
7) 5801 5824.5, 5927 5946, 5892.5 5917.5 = 2.4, 20.5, 20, 20.1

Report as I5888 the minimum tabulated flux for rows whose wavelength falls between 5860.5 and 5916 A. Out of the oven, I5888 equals 15.08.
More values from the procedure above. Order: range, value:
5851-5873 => 17.85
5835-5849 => 19.9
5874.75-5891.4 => 15.46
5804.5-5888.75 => 16.21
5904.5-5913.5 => 18.21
